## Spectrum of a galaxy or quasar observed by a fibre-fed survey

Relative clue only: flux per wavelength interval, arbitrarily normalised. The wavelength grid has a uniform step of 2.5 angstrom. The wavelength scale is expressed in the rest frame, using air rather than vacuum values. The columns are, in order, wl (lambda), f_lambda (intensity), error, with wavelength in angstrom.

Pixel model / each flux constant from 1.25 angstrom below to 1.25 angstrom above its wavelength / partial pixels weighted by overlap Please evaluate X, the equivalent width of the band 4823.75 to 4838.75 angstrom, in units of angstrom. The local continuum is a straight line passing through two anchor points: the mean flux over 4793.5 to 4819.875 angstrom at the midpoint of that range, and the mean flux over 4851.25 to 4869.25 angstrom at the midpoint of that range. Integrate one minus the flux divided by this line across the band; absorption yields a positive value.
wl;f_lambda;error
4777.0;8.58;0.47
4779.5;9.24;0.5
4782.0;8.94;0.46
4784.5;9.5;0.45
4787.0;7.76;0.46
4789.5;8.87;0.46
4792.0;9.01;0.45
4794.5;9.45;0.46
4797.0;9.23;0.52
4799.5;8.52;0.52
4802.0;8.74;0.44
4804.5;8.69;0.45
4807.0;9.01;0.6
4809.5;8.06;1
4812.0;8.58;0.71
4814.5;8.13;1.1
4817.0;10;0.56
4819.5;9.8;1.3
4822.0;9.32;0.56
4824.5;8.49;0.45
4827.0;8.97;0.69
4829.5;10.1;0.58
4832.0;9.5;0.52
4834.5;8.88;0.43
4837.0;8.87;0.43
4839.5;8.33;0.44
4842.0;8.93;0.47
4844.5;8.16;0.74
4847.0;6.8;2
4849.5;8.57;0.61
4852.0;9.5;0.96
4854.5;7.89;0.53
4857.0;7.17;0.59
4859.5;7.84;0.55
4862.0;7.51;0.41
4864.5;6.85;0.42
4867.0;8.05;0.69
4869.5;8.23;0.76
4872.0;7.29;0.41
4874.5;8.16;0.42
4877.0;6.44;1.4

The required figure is -1.3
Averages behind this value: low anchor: 8.89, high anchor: 7.81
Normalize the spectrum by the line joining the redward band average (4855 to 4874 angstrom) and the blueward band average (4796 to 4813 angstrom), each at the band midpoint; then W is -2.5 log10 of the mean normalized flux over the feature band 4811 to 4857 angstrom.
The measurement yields -0.08 mag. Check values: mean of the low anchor 8.68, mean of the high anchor 7.6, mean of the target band 8.78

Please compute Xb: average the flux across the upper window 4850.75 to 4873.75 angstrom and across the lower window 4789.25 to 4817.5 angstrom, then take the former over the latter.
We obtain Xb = 0.89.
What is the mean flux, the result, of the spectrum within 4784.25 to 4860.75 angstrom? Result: 8.72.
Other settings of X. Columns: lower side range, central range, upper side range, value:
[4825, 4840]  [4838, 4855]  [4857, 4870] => 0.18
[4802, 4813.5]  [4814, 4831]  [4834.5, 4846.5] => -1.52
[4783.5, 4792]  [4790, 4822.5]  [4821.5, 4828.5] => -0.46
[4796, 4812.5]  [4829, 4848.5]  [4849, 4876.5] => -1.04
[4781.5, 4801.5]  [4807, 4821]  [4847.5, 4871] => -0.59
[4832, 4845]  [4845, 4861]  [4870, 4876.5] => 0.61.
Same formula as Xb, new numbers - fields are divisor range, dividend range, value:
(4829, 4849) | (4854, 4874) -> 0.88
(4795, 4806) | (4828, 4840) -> 1.04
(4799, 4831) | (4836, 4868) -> 0.90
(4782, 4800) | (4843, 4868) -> 0.88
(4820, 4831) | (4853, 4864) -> 0.82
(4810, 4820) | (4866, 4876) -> 0.88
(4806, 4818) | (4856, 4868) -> 0.86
